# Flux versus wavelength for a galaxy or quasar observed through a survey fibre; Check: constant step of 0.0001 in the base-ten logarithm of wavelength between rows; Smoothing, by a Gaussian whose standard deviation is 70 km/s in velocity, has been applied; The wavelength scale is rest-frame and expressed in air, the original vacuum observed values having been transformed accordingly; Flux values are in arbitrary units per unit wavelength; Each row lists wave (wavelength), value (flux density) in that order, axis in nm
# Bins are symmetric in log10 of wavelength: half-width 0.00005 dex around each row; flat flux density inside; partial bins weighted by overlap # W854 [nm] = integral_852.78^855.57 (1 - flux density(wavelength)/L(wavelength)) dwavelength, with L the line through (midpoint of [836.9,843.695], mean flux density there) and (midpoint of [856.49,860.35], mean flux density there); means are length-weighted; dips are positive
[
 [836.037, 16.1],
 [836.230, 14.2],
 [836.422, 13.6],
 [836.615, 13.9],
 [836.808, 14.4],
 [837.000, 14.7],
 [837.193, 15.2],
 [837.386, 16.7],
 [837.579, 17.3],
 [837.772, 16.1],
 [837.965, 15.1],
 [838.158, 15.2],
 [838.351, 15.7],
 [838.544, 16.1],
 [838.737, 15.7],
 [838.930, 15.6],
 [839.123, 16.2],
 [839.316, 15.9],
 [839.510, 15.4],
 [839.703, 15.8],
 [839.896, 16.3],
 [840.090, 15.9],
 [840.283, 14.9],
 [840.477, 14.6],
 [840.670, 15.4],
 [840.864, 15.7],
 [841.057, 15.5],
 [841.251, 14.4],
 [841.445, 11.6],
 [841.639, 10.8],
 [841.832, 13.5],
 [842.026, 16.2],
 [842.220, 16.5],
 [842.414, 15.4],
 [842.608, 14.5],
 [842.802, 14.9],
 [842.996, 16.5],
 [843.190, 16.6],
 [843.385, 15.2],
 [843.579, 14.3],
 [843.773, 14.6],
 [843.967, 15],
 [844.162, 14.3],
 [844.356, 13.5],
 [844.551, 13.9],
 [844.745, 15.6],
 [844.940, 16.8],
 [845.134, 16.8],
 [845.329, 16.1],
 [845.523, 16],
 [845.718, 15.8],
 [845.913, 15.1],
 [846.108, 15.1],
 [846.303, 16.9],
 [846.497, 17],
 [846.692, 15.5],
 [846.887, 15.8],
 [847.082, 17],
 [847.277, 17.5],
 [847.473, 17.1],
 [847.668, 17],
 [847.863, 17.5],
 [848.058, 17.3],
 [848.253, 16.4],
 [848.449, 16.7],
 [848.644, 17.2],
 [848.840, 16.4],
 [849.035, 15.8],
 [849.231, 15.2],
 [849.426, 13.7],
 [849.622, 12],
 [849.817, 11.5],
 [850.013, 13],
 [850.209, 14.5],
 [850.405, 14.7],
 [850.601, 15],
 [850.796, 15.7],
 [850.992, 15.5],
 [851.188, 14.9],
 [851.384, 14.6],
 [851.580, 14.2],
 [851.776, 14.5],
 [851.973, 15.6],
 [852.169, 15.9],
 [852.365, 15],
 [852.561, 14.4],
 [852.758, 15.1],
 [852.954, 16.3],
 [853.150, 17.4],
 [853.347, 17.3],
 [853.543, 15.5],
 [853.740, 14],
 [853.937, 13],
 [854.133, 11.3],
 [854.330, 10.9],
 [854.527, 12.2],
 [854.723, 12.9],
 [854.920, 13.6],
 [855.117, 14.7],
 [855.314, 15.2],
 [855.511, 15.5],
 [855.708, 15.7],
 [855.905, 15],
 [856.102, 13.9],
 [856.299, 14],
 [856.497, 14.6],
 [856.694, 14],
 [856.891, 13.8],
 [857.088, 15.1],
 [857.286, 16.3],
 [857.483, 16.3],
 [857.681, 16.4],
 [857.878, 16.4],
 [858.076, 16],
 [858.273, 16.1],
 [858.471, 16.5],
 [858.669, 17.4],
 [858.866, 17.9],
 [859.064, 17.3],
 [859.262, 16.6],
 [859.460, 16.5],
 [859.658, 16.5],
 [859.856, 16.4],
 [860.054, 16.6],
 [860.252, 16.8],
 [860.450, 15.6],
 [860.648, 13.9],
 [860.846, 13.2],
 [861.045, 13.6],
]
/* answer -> 0.300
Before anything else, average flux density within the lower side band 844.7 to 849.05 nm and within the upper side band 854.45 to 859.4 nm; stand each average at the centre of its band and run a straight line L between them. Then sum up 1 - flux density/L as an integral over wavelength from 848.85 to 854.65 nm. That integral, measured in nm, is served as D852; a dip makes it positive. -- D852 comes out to 0.54 nm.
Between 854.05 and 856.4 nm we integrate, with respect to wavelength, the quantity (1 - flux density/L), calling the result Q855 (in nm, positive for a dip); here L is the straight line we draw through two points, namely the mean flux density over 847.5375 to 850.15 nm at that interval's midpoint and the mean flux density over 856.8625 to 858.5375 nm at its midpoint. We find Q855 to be 0.30 nm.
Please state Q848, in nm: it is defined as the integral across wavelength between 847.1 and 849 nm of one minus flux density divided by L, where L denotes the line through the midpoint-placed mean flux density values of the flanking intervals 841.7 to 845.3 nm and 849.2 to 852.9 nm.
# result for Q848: -0.28 nm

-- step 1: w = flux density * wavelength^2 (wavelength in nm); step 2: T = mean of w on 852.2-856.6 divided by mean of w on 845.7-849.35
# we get 0.89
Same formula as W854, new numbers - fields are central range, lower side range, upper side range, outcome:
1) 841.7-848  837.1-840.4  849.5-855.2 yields -0.24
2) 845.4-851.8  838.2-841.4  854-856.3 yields -0.46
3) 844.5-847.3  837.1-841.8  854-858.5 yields -0.20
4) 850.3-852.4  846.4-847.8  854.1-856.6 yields 0.03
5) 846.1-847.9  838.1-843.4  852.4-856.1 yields -0.22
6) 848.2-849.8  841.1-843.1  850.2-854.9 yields -0.07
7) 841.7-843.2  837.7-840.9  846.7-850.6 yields 0.03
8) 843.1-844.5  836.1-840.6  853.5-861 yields 0.05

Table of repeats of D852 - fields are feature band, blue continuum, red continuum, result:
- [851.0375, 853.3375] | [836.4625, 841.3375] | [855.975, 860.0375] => 0.06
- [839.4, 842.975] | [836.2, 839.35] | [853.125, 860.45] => 0.11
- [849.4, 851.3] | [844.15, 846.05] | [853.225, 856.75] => 0.08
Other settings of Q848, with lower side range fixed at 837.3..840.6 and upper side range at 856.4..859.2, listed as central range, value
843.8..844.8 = 0.09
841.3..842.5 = 0.14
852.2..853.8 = 0.03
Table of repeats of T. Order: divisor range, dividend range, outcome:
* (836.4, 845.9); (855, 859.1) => 1.06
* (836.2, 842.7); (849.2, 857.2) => 0.98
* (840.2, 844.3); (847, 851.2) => 1.07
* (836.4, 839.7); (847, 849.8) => 1.06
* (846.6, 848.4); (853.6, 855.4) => 0.80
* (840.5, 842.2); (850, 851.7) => 1.06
